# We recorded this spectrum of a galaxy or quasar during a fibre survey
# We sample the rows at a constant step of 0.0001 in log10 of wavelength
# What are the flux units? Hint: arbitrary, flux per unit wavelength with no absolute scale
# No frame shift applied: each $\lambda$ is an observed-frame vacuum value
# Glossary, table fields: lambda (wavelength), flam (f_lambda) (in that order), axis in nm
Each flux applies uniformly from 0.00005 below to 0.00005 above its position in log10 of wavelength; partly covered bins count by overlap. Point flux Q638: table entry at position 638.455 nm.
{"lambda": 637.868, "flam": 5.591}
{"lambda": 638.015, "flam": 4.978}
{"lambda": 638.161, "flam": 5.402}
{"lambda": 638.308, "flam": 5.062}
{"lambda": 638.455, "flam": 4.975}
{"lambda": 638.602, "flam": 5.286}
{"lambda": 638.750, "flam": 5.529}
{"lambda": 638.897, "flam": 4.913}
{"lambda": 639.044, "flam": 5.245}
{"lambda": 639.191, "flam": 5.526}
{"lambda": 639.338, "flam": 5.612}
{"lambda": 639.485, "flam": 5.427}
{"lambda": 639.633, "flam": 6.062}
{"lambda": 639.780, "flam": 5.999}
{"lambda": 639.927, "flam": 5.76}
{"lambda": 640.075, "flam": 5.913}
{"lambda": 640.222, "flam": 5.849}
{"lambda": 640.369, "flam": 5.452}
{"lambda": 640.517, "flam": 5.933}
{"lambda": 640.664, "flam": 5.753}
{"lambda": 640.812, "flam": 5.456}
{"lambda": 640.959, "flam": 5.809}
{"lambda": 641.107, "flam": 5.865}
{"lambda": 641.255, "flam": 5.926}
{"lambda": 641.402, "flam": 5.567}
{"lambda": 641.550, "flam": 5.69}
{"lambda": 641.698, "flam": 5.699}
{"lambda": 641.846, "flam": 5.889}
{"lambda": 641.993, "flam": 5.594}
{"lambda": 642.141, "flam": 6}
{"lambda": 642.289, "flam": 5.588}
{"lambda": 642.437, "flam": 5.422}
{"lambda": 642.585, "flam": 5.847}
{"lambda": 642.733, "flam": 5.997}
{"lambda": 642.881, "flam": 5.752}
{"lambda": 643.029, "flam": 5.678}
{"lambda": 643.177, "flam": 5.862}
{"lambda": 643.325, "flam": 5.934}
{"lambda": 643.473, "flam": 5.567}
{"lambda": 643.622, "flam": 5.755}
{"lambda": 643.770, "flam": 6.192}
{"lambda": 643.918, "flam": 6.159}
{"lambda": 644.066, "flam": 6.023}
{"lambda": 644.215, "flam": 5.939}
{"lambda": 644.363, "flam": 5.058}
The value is 4.975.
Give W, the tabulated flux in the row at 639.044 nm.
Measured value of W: 5.245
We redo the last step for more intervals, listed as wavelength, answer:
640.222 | 5.849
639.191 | 5.526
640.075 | 5.913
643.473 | 5.567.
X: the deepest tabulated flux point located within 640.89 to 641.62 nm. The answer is 5.567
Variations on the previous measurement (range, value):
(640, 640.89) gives 5.452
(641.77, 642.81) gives 5.422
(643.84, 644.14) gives 6.023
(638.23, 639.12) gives 4.913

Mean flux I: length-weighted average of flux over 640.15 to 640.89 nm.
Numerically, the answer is 5.69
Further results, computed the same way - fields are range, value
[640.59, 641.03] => 5.68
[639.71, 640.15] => 5.89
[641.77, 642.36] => 5.77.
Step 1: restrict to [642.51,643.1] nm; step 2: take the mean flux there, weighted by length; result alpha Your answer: 5.82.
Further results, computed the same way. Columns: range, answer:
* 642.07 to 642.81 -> 5.77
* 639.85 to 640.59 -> 5.78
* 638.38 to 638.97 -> 5.17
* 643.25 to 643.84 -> 5.86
